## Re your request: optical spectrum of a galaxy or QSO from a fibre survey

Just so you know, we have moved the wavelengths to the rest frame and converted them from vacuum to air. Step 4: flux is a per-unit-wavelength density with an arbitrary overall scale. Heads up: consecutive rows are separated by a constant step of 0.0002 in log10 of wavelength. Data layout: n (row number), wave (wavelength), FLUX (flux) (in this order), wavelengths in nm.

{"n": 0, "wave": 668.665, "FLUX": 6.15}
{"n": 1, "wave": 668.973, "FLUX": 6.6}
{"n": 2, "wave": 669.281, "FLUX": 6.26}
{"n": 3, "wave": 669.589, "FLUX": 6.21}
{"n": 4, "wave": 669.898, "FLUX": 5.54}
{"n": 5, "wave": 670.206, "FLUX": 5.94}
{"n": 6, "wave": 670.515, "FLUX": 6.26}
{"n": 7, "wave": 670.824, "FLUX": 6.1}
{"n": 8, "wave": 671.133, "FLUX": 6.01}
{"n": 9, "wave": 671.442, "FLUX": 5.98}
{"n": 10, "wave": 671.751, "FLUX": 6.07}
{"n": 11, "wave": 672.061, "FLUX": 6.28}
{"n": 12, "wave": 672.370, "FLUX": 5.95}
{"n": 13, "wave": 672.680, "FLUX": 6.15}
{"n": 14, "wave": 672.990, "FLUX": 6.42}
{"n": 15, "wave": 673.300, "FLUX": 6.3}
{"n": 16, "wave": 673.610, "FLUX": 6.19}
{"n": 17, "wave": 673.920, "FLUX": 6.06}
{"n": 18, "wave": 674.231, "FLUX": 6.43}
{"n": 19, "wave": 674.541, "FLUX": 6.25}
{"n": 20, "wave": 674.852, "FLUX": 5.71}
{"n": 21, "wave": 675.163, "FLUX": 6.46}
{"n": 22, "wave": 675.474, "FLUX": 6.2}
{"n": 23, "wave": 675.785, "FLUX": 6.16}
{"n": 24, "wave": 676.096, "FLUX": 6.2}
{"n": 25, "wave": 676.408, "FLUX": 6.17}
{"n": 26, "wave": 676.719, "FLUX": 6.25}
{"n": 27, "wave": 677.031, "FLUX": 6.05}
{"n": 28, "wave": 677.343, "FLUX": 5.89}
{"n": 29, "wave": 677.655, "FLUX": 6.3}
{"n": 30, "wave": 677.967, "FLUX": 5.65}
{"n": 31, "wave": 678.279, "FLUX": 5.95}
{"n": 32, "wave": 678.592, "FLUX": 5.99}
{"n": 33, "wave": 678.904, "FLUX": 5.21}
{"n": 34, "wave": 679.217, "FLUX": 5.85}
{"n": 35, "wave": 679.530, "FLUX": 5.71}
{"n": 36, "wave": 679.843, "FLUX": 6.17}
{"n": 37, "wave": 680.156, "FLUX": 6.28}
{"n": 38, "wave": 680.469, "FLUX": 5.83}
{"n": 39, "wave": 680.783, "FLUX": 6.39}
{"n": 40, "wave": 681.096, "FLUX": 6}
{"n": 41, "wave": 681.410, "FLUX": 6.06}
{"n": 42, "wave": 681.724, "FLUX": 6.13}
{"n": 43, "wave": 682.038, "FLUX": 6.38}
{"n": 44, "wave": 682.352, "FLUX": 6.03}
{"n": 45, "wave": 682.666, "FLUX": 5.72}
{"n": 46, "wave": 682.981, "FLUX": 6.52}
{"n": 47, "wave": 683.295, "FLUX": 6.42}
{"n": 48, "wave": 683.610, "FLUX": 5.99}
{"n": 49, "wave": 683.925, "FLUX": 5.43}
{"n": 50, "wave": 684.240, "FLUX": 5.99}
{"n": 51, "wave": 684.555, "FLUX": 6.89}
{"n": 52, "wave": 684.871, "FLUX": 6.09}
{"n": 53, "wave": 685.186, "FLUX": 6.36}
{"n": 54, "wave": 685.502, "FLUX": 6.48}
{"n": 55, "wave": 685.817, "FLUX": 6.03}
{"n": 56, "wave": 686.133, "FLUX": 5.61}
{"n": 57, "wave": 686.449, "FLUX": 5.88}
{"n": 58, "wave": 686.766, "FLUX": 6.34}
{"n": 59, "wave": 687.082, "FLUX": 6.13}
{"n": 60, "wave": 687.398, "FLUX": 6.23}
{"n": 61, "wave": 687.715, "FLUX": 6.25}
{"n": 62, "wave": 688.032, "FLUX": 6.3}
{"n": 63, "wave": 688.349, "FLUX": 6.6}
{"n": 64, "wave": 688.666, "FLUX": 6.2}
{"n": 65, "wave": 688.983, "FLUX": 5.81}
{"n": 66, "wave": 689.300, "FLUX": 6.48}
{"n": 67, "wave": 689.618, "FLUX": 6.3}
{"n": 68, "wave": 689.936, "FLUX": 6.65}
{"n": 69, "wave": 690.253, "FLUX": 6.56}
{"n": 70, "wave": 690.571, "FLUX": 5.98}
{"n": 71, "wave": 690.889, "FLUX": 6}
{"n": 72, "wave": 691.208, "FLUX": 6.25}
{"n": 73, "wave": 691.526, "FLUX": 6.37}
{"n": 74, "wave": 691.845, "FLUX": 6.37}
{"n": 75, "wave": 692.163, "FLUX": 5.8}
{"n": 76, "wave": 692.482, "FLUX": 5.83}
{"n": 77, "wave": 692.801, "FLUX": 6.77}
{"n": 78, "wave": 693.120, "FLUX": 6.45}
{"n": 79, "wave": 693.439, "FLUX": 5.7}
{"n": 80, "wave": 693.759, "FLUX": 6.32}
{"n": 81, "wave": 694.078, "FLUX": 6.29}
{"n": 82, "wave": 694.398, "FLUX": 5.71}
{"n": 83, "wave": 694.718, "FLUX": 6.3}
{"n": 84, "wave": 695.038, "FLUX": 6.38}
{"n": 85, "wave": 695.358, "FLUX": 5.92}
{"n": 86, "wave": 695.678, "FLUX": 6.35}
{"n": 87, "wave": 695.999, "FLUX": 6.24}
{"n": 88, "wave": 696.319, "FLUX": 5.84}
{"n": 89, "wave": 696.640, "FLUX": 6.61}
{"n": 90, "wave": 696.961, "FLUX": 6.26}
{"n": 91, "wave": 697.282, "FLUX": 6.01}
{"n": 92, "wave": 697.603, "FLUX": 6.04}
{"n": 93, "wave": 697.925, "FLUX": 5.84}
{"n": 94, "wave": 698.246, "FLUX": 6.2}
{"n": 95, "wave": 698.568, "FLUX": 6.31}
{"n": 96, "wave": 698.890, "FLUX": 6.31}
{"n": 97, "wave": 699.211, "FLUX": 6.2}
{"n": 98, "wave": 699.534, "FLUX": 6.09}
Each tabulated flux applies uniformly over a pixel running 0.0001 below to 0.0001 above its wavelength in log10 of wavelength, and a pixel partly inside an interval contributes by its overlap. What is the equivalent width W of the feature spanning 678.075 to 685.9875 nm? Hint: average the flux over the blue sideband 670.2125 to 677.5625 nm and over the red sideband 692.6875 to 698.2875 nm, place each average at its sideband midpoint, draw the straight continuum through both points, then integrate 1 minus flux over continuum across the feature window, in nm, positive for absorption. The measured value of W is 0.11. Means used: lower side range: 6.15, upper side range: 6.17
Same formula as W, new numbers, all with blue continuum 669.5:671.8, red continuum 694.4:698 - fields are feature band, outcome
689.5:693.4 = -0.087 nm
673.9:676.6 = -0.071 nm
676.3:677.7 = -0.018 nm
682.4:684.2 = 0.018 nm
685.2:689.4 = -0.057 nm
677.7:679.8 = 0.094 nm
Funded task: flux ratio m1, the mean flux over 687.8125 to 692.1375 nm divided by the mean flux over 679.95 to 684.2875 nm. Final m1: 1.0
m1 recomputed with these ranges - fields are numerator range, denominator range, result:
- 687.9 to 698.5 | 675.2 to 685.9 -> 1.02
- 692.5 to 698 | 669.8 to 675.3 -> 1.01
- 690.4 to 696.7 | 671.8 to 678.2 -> 1.00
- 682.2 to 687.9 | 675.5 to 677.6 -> 1.00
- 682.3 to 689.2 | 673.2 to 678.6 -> 1.01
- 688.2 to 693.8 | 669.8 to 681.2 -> 1.03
